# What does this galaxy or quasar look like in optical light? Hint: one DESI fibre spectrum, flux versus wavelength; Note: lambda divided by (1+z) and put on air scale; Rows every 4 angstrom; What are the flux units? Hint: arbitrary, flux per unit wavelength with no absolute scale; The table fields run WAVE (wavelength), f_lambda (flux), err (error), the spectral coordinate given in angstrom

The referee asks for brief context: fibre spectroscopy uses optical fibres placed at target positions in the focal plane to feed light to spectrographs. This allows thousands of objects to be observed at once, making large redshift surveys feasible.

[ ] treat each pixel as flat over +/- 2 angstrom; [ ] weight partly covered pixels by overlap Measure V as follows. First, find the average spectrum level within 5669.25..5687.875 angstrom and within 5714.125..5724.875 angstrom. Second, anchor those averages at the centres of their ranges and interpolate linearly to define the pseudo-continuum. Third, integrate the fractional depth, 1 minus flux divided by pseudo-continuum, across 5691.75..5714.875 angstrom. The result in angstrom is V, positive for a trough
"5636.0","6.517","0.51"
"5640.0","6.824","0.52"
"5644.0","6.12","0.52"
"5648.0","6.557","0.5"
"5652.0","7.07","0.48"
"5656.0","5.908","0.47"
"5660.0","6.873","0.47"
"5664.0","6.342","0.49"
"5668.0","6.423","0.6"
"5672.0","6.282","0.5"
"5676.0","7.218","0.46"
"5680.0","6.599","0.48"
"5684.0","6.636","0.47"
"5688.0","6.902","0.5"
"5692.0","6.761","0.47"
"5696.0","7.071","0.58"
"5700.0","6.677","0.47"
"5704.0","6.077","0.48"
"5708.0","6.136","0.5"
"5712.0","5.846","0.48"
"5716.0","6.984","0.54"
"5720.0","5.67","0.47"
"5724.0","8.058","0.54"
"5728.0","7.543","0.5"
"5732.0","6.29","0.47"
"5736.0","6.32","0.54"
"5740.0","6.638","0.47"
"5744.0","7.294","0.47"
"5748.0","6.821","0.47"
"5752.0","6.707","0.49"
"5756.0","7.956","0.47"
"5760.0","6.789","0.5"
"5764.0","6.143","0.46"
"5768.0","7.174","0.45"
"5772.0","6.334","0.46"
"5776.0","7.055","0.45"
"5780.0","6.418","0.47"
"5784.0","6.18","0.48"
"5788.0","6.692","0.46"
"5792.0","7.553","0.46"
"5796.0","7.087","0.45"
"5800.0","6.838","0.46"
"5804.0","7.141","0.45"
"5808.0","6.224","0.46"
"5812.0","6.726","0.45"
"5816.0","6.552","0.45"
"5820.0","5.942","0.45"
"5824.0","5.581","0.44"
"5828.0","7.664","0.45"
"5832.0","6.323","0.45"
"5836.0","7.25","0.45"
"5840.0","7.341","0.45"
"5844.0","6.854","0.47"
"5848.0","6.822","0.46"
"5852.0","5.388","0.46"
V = 1.1 angstrom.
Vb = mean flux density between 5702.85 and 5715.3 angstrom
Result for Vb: 6.12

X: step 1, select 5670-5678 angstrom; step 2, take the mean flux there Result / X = 6.75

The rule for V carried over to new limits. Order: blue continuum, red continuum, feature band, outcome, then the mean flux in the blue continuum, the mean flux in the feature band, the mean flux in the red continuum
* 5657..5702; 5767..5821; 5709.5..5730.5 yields -0.3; 6.69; 6.79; 6.71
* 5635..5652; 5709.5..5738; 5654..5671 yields 0.5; 6.57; 6.38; 6.66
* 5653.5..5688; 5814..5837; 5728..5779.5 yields -2.1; 6.56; 6.81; 6.52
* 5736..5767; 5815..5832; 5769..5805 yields -0.9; 6.88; 6.81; 6.41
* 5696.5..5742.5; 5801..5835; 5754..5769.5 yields -1.0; 6.59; 7.01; 6.55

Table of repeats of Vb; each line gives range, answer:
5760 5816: 6.73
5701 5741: 6.56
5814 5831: 6.43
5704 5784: 6.72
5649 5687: 6.6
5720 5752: 6.89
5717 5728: 7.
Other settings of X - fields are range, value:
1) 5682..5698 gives 6.84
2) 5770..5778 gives 6.69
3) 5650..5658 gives 6.49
